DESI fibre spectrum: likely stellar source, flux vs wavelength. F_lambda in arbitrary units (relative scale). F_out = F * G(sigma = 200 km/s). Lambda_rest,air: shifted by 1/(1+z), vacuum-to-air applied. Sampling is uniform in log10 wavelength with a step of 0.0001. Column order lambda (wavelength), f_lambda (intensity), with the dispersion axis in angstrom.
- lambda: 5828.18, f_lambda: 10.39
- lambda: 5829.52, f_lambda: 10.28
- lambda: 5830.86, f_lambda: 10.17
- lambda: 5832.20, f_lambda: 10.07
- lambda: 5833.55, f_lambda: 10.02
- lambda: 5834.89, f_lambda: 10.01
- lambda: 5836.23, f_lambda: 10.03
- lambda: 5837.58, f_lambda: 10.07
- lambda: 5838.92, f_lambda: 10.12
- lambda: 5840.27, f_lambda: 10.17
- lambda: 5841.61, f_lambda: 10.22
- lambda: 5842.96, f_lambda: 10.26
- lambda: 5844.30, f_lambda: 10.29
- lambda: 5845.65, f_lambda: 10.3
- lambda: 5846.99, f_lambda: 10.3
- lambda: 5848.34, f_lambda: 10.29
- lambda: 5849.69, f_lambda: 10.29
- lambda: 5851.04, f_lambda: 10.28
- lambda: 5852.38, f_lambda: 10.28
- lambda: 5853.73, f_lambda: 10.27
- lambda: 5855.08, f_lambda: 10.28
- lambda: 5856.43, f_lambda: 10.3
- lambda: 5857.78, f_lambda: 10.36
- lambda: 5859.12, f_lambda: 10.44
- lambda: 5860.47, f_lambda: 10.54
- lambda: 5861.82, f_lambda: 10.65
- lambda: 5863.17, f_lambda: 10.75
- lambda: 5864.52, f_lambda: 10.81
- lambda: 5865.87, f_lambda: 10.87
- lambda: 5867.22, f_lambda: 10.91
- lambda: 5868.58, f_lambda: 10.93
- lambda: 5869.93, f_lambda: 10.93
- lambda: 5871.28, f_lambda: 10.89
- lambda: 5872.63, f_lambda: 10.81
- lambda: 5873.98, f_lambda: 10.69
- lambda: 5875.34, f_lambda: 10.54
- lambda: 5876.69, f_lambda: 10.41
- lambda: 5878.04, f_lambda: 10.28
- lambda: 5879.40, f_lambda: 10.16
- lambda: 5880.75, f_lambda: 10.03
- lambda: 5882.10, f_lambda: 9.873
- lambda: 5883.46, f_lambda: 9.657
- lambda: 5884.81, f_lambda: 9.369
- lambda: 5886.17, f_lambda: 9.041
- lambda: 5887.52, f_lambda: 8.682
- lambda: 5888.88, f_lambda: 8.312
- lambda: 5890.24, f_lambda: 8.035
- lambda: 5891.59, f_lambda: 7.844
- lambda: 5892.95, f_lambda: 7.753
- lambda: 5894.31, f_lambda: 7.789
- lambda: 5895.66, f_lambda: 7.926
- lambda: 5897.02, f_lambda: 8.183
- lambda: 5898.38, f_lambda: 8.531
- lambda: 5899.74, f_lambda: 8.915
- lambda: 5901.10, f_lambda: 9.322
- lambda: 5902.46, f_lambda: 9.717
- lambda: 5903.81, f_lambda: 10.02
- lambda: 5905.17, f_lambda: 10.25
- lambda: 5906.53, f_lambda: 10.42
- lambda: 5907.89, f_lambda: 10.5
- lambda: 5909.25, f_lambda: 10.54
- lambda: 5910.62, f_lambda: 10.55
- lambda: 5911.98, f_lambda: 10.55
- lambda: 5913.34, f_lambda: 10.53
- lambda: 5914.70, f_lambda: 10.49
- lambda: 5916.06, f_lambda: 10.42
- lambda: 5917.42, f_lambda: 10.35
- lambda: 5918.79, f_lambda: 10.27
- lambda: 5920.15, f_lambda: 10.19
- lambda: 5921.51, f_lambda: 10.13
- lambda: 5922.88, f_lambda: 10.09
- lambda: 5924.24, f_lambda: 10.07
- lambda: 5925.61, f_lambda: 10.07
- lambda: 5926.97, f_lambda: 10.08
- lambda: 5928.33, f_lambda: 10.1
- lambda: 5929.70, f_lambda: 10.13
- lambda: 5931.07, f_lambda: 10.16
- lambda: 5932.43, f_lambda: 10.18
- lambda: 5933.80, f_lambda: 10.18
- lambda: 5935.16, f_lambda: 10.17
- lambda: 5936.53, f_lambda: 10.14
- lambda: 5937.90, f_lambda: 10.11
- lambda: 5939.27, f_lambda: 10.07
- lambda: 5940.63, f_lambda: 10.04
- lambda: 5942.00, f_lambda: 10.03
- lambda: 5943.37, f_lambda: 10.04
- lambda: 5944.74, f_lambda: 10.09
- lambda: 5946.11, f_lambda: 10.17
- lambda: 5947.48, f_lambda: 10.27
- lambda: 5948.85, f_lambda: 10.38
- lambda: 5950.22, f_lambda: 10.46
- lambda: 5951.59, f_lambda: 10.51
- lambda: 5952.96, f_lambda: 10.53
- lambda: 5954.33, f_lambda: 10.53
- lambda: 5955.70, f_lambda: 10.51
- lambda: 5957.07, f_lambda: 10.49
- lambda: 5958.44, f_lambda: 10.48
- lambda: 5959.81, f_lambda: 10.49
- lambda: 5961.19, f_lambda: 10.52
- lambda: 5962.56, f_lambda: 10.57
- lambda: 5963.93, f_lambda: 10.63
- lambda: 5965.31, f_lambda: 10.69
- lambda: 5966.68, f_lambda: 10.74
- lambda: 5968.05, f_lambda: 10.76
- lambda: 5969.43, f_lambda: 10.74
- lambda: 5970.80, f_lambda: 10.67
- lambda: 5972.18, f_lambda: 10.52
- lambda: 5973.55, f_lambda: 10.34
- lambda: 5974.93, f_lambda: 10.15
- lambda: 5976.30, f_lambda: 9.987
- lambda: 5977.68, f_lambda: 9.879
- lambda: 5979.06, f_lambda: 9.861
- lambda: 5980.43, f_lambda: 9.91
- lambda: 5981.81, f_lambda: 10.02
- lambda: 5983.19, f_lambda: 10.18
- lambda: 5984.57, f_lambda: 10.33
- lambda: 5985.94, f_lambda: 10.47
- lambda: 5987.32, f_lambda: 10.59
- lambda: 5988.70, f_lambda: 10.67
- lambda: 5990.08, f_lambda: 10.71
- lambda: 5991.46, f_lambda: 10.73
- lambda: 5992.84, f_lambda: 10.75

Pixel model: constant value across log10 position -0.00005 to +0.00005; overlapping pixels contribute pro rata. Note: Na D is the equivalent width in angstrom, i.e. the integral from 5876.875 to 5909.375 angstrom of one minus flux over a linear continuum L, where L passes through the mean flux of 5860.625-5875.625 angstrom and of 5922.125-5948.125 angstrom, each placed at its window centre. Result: 4.1 angstrom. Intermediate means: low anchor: 10.8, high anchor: 10.1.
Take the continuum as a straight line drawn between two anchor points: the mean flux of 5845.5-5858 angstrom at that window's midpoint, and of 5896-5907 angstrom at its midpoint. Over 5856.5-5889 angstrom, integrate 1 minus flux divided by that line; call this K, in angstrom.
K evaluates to -1.2 angstrom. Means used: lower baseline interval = 10.3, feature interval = 10.3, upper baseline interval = 9.36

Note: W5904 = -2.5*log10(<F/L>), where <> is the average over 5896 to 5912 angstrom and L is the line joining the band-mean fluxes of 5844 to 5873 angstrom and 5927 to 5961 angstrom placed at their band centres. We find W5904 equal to 0.07 mag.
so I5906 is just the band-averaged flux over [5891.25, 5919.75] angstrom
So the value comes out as 9.59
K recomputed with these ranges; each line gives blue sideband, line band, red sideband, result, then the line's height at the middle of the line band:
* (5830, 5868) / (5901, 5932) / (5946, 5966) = 0.60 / 10.4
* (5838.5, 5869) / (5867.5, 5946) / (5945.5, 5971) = 4.65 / 10.5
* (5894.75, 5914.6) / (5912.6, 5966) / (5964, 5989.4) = -1.41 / 10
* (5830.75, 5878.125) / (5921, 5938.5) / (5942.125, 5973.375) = 0.57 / 10.5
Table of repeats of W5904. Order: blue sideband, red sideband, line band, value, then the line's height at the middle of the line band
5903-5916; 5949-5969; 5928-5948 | 0.04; 10.5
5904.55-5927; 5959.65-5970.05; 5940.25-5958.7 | 0.02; 10.5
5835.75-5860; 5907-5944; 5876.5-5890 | 0.08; 10.2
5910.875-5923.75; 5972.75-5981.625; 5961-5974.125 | -0.06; 10.1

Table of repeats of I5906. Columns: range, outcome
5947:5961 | 10.5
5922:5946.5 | 10.1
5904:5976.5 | 10.3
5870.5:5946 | 9.82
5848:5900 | 9.82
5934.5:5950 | 10.1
